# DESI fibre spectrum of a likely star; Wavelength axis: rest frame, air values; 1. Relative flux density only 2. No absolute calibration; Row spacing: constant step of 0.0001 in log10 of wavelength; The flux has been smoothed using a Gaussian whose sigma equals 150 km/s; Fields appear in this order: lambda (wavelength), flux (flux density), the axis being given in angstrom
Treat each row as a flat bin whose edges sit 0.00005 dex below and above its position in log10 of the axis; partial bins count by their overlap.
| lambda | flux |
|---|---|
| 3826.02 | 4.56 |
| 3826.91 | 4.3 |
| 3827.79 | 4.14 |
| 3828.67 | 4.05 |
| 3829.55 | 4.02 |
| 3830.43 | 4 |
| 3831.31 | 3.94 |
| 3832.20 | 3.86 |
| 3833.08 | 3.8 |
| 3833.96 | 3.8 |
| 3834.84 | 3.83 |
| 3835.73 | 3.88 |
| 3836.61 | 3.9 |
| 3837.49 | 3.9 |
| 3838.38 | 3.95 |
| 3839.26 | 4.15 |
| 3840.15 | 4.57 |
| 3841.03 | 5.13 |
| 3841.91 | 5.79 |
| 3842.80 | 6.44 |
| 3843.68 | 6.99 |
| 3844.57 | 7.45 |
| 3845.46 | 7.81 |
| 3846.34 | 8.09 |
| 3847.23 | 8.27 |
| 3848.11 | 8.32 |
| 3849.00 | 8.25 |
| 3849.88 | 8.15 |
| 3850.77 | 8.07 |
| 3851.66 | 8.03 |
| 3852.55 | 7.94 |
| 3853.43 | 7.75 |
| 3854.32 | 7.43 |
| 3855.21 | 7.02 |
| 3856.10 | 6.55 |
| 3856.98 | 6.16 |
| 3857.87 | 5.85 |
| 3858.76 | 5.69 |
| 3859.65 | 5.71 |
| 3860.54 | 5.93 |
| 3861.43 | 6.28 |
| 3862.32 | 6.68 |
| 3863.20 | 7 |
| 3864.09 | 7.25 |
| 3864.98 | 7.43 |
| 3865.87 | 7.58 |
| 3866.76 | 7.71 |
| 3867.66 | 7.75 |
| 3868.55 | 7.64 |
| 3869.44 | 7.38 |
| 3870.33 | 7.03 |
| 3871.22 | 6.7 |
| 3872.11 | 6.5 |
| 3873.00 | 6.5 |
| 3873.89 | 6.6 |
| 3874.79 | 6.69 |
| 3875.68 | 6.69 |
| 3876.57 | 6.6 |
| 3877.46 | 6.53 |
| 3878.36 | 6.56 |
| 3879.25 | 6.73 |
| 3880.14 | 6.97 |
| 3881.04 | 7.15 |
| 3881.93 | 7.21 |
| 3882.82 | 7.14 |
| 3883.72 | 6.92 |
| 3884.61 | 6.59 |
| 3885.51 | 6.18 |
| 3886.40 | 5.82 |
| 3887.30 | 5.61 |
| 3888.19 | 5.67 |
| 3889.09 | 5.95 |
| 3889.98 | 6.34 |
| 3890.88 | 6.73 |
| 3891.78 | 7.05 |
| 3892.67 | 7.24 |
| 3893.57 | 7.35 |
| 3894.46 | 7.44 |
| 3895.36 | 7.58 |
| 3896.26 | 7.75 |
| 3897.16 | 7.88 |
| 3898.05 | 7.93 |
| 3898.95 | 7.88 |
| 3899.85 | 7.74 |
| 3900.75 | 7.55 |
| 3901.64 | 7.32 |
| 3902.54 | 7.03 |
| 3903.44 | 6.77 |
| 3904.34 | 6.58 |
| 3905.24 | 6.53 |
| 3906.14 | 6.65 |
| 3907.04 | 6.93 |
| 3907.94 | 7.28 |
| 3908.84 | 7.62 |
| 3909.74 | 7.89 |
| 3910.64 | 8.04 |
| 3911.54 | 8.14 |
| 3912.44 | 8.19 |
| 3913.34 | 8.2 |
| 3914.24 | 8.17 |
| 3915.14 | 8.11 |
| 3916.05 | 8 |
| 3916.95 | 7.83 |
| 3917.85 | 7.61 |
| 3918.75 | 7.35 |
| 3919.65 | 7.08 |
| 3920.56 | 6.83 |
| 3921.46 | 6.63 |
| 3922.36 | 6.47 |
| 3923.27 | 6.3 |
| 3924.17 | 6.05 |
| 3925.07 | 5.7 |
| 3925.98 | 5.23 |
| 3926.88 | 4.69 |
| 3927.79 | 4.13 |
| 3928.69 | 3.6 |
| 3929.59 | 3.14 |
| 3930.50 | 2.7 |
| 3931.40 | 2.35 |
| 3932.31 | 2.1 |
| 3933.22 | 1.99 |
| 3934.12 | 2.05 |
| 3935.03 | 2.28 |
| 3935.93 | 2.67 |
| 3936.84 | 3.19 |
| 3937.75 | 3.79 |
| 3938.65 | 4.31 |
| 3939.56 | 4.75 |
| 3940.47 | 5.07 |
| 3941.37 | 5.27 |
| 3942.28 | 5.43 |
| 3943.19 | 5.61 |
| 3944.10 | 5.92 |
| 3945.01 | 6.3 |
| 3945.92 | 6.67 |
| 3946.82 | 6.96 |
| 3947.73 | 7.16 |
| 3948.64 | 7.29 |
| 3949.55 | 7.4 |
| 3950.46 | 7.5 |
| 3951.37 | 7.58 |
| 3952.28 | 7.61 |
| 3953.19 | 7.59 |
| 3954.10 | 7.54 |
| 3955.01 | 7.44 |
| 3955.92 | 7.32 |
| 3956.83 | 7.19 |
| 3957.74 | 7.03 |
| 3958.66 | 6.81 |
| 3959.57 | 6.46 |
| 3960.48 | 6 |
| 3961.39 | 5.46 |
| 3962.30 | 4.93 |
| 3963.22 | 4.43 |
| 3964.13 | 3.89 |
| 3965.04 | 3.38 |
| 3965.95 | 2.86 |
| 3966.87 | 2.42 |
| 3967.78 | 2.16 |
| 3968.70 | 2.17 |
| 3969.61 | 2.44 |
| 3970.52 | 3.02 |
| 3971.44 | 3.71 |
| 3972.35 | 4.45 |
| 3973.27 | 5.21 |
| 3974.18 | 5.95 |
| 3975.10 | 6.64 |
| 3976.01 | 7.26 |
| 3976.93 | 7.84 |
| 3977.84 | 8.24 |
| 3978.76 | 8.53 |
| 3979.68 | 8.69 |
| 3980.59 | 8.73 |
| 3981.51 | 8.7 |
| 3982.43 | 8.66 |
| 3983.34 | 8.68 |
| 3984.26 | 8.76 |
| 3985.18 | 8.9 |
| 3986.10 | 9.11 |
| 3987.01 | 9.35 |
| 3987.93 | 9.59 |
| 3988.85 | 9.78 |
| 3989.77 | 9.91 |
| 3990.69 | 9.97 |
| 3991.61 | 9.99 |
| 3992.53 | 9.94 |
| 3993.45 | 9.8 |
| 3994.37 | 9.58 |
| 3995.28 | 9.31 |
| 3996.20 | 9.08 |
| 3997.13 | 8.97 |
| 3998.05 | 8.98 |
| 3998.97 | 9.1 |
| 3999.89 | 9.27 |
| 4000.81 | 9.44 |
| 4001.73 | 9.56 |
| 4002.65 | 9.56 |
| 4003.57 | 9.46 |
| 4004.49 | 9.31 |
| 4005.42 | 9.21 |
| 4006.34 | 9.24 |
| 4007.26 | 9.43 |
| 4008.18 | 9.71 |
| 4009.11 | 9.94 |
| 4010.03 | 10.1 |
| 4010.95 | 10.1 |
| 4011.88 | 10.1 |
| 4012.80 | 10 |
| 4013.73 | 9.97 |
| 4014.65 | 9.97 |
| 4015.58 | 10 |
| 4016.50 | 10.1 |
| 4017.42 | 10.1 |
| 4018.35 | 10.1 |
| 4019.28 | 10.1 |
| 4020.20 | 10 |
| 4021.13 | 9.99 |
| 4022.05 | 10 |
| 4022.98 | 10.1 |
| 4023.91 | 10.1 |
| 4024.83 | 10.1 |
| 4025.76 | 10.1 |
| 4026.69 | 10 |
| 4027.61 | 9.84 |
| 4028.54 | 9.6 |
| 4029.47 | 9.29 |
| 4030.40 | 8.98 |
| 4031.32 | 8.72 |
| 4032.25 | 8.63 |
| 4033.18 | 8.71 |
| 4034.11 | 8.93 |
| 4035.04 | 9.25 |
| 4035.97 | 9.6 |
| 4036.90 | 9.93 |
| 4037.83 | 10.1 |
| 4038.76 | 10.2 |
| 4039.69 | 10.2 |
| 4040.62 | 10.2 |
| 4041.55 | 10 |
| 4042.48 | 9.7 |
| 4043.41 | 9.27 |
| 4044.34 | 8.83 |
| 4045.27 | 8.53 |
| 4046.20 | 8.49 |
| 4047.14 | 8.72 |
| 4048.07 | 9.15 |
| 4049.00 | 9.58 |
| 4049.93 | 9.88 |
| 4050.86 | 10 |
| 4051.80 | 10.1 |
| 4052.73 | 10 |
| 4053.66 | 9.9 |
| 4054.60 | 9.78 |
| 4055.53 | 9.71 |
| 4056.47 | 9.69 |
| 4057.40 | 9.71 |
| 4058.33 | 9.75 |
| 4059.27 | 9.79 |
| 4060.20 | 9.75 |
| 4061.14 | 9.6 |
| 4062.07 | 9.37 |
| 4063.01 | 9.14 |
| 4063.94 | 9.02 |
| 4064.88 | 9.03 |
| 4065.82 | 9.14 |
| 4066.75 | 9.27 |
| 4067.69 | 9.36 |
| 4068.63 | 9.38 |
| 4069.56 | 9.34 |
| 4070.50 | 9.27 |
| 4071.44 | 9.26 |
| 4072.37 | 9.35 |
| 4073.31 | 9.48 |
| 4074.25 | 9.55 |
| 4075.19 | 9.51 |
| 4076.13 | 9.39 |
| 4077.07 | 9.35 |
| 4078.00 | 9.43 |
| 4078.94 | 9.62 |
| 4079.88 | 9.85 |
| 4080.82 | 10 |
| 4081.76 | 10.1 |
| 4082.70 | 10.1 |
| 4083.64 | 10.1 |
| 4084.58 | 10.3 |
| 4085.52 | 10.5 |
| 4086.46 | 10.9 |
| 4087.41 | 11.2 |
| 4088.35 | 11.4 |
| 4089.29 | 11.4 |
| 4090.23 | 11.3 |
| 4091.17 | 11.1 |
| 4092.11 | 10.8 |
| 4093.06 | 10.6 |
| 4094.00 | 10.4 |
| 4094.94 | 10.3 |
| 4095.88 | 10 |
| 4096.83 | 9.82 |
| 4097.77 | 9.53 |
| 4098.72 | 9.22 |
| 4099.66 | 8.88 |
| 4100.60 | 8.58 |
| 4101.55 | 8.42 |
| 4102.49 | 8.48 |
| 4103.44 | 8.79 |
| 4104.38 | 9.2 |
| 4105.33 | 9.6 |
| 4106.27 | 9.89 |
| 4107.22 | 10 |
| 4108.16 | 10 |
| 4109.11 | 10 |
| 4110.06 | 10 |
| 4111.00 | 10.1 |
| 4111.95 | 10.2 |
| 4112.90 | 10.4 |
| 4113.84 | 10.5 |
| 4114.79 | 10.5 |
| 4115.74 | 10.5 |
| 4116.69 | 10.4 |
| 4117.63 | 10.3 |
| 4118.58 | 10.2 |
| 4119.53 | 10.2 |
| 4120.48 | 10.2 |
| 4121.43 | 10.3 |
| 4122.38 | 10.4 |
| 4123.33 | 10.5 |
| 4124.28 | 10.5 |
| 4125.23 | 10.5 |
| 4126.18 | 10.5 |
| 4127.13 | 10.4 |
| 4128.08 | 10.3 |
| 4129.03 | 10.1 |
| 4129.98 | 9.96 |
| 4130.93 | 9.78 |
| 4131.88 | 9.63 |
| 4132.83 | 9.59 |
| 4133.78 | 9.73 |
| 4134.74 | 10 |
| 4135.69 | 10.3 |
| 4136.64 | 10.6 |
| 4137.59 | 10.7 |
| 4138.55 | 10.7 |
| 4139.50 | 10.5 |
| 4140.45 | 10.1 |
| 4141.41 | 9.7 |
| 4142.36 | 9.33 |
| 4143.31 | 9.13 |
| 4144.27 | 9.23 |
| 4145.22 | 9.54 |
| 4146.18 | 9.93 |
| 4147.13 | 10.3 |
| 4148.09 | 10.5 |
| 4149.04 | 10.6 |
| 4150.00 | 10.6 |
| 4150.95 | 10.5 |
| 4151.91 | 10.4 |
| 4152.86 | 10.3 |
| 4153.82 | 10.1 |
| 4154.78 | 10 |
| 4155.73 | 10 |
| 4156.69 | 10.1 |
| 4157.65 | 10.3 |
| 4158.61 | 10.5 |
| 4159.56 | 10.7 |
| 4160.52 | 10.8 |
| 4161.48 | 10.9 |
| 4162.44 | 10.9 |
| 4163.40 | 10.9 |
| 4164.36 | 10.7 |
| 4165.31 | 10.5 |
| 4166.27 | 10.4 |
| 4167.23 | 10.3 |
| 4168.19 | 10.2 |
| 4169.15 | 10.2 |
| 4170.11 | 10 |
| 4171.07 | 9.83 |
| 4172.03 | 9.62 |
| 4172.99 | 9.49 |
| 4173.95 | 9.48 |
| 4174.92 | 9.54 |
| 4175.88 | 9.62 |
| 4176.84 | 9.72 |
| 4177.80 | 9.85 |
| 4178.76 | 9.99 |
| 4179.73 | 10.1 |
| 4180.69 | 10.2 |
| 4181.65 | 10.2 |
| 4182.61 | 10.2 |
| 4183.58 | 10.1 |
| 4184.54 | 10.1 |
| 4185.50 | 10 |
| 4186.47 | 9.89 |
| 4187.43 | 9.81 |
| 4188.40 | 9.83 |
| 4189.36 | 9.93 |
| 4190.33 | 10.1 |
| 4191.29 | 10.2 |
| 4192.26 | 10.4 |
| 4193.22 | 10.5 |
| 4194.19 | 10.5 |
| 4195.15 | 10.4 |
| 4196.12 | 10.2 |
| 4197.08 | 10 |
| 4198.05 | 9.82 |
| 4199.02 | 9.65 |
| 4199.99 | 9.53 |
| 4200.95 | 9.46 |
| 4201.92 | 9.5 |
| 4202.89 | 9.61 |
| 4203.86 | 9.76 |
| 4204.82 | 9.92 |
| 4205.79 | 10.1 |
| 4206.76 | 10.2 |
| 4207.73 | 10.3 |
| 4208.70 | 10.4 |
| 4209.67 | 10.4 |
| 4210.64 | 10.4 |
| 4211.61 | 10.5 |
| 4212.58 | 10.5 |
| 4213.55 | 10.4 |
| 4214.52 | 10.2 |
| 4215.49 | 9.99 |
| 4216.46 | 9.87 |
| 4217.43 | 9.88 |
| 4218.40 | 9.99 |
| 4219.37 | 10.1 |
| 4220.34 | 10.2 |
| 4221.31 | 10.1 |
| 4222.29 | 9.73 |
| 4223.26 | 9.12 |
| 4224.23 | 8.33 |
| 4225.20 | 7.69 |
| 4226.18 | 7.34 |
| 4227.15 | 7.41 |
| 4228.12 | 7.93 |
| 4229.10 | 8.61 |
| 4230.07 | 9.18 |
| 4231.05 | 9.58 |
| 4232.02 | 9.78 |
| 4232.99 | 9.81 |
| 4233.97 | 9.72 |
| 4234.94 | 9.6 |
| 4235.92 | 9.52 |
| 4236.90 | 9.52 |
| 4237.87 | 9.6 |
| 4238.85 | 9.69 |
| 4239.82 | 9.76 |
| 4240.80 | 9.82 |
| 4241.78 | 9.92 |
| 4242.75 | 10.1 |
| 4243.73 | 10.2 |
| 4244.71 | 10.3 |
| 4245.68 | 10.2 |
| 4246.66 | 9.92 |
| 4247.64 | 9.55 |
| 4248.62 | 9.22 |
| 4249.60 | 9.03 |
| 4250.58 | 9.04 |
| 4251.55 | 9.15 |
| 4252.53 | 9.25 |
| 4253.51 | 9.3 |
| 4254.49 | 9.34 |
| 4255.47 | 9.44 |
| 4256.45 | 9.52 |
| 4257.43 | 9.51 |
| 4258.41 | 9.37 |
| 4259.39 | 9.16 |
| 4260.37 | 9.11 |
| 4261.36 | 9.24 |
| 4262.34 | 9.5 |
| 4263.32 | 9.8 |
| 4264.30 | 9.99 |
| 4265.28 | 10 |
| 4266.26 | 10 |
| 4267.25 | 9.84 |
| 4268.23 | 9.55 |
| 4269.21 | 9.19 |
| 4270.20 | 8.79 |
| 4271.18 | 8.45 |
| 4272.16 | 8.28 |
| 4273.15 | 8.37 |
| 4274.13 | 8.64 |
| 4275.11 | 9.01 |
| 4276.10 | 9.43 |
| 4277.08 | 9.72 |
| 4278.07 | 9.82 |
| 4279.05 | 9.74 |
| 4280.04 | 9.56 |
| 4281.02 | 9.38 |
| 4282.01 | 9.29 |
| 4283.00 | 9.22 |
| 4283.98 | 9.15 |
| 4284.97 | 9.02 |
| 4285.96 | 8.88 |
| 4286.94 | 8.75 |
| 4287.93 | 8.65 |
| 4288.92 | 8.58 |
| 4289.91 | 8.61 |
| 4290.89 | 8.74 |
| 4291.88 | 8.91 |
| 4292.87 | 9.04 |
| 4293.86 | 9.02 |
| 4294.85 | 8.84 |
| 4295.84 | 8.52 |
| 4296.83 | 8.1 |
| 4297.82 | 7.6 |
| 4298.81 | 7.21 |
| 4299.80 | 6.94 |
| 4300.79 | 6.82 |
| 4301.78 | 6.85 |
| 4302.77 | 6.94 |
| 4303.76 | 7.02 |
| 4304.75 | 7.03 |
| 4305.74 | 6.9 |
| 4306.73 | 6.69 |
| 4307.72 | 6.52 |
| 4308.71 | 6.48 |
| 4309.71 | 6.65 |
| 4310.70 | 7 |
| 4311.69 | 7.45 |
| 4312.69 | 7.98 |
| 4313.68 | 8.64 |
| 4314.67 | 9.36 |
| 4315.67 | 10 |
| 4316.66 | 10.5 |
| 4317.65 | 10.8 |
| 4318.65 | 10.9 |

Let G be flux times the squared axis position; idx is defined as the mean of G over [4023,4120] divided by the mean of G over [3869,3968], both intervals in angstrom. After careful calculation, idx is 1.7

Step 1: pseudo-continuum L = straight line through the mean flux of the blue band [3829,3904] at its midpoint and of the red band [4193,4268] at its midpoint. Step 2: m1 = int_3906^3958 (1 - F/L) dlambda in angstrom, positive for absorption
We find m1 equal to 7.8 angstrom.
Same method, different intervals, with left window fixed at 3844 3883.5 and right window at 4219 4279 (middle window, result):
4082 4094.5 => -3.5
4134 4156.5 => -3.6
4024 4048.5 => -4.0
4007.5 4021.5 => -3.5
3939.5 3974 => 9.4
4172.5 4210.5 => -4.0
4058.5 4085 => -3.9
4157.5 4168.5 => -2.2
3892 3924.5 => -0.1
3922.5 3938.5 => 8.1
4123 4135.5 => -2.1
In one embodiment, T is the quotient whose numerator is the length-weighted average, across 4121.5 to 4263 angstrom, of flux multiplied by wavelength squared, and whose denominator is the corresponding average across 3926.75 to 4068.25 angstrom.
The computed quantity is 1.4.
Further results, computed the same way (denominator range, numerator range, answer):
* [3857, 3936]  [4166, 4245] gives 1.76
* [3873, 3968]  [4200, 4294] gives 1.80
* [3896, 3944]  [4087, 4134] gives 1.87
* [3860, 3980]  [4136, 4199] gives 1.85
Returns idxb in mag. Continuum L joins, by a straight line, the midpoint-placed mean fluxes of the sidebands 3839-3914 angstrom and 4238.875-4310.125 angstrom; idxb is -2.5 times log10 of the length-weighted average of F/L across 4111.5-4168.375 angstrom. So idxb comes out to -0.24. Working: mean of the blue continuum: 7.01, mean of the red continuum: 8.86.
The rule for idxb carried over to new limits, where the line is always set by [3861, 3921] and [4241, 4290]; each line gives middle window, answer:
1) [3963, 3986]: 0.281 mag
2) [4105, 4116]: -0.201 mag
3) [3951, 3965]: 0.178 mag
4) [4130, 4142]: -0.177 mag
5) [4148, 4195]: -0.161 mag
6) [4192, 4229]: -0.082 mag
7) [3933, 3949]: 0.465 mag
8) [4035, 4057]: -0.194 mag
